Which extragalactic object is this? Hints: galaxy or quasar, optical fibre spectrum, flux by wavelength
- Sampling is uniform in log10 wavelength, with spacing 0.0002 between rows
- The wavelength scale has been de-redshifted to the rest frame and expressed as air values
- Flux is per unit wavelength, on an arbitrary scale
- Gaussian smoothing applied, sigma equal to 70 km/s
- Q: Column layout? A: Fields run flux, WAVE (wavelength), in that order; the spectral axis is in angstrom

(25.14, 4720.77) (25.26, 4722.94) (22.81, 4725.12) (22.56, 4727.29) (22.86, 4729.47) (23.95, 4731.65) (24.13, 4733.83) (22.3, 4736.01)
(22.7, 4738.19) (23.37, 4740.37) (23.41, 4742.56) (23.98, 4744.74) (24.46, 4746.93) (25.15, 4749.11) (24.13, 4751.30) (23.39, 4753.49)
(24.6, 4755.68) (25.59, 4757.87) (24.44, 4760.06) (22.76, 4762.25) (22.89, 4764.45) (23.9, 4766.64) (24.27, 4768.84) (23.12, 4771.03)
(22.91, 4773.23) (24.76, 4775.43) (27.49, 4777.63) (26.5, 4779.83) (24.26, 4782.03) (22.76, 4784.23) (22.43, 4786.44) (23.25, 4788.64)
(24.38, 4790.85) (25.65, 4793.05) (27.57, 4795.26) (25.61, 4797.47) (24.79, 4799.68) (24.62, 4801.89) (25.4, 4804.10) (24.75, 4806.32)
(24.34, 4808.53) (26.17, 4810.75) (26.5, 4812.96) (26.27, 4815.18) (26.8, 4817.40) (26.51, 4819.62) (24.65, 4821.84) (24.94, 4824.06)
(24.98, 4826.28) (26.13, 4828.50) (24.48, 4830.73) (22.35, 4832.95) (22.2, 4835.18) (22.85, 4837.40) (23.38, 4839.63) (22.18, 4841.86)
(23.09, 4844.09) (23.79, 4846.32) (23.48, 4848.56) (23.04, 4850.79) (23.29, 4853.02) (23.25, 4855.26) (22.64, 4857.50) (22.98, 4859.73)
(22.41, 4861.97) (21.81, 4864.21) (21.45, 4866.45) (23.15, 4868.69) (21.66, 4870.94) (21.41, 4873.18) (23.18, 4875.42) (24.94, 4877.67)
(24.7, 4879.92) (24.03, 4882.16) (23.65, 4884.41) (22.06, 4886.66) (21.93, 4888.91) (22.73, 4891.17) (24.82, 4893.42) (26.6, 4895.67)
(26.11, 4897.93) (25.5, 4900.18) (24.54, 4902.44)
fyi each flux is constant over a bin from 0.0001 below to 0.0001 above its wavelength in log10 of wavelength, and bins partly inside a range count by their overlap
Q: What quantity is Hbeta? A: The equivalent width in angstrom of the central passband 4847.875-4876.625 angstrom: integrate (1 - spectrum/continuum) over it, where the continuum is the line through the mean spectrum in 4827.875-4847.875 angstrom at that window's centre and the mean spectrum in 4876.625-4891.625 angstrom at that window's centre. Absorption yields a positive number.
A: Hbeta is 1.0 angstrom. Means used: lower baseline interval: 23.3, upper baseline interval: 23.5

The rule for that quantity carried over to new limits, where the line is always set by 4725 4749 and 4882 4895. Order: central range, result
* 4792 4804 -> -1.17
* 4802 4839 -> -2.53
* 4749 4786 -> -1.33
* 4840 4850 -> 0.07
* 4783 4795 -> -0.31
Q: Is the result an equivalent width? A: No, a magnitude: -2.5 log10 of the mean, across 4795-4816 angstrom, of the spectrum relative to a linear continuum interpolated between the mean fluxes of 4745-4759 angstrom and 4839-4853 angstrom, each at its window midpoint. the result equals -0.08 mag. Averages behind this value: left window 24.5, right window 23.2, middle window 25.5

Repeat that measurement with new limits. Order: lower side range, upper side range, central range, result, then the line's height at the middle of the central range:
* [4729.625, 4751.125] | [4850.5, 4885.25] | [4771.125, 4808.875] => -0.061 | 23.4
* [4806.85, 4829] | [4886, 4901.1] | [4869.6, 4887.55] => 0.062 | 24.6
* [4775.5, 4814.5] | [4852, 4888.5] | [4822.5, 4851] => 0.011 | 23.9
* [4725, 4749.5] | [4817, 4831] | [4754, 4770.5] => 0.001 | 24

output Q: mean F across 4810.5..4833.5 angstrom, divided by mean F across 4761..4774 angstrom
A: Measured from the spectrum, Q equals 1.09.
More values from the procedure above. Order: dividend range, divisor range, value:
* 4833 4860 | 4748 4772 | 0.96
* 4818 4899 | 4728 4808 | 0.97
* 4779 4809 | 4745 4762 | 1.01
